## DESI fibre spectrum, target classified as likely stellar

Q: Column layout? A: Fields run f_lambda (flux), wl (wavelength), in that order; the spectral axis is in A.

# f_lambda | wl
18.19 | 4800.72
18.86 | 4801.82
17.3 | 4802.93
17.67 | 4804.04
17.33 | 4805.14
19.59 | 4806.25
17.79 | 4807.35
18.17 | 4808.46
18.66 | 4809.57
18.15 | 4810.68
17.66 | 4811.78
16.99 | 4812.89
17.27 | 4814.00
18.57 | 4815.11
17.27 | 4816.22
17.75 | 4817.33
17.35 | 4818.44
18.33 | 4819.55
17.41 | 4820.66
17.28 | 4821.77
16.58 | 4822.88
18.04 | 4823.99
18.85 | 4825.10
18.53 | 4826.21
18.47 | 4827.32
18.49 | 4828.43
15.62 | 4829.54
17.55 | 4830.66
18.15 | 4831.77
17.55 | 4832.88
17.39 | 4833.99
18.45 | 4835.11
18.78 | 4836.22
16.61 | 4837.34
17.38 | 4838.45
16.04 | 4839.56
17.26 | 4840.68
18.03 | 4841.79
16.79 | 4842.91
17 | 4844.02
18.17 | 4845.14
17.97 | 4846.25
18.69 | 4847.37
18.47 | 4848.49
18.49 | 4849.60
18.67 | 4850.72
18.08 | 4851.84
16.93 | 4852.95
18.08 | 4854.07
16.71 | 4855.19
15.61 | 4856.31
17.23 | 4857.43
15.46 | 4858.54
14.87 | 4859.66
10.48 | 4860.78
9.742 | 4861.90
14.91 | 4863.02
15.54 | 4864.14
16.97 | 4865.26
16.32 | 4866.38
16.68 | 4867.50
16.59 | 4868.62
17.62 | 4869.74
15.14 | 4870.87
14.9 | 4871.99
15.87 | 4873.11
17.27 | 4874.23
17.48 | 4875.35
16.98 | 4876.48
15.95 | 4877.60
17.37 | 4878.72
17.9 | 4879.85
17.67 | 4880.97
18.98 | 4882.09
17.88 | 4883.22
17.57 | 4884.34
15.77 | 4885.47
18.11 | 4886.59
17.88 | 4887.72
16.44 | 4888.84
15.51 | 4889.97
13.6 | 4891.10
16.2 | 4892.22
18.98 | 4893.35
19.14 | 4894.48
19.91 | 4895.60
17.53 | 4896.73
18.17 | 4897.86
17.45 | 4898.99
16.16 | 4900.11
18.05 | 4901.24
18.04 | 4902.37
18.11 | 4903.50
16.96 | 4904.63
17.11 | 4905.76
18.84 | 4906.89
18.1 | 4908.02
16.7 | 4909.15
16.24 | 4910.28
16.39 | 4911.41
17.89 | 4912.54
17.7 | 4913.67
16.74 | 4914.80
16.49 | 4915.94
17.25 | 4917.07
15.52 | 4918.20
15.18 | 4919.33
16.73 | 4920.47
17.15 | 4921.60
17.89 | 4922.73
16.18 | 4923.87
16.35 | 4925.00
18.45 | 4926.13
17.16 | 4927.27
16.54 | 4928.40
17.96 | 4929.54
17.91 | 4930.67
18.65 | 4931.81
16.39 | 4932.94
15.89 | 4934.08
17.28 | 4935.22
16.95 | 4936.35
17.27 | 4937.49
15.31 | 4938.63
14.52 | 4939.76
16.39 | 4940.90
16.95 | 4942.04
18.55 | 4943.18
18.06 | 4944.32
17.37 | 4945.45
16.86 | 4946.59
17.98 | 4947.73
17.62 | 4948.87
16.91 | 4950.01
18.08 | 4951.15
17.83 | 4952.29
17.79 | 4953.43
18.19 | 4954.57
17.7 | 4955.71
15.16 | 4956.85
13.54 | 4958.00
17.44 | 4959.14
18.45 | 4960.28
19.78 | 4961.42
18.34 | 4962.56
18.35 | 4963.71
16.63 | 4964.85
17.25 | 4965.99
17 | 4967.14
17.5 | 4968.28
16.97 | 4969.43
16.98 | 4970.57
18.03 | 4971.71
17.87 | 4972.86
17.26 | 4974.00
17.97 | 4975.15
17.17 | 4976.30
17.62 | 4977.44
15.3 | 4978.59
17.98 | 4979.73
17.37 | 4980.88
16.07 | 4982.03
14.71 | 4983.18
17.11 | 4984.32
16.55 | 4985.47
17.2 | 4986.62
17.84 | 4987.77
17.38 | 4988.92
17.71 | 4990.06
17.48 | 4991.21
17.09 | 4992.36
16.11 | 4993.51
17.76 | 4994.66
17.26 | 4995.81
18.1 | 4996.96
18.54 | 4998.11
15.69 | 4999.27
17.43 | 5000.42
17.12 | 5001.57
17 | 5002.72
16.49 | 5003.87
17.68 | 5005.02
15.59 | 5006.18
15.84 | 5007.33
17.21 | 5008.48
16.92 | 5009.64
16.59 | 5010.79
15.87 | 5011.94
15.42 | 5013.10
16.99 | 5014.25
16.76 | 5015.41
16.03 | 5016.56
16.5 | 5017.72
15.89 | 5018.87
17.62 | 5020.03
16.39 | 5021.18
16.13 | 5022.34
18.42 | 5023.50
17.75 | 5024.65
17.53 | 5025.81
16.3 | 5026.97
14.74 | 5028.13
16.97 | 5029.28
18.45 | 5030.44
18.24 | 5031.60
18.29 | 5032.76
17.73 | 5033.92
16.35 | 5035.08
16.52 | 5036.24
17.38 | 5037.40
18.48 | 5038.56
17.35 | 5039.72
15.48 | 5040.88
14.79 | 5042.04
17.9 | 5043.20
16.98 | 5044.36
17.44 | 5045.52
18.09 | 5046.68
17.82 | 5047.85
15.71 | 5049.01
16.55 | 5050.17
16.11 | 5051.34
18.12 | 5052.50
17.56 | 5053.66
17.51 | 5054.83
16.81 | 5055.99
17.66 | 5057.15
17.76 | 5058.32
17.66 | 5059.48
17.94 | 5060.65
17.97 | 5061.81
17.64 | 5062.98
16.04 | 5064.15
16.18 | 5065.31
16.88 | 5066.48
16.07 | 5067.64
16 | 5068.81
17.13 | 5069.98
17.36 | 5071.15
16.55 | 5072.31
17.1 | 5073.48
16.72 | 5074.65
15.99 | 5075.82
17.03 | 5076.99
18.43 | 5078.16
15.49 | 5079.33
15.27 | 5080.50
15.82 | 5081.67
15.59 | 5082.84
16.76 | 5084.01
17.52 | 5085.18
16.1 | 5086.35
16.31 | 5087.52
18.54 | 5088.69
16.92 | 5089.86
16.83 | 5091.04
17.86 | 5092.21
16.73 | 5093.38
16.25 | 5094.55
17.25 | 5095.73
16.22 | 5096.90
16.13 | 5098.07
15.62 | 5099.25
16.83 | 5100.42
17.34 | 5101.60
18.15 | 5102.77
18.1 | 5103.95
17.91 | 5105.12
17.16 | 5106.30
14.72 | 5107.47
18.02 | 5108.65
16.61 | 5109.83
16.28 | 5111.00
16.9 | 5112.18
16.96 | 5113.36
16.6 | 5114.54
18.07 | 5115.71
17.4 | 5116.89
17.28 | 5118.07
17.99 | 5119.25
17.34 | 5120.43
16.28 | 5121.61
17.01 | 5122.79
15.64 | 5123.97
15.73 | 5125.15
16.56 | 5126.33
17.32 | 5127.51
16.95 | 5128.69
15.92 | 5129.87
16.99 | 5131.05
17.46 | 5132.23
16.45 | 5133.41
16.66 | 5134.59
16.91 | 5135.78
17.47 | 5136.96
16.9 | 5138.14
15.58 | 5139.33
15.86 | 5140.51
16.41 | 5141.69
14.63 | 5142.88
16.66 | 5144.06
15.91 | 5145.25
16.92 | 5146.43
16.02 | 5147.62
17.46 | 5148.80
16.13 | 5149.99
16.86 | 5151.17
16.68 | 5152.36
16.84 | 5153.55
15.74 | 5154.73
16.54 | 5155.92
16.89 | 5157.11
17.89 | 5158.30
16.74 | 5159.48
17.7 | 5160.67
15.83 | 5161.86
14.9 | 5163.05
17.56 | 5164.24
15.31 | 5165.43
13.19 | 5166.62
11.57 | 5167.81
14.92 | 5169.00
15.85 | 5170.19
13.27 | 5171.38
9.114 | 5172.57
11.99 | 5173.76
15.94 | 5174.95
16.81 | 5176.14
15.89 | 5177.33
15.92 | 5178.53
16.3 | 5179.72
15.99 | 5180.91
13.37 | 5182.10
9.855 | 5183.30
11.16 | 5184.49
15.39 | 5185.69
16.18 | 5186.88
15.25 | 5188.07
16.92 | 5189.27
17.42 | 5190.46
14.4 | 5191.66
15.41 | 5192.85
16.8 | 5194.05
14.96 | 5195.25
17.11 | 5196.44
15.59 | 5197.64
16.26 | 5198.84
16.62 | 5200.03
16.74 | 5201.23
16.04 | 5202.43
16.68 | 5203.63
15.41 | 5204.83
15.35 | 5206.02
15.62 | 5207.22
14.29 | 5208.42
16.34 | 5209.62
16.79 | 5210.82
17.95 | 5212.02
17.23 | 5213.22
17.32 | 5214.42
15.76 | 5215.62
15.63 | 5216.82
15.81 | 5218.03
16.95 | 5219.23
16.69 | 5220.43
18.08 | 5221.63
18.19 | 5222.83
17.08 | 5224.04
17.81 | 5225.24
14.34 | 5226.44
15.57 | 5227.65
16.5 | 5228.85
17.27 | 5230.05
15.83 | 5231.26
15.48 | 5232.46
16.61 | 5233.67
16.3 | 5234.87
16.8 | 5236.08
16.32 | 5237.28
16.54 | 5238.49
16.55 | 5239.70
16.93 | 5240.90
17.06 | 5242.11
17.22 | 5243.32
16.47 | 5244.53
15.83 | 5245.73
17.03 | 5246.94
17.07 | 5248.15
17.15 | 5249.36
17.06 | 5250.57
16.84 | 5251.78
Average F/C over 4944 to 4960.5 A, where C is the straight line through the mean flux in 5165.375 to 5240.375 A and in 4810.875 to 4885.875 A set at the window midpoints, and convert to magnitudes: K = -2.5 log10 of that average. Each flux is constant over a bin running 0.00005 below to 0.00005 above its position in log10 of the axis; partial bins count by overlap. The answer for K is -0.04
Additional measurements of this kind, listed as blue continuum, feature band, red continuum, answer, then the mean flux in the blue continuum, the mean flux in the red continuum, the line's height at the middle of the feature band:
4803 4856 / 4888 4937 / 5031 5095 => 0.02 mag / 17.8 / 17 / 17.5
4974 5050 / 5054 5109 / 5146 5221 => -0.03 mag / 17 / 15.7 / 16.4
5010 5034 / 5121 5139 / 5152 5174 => -0.07 mag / 16.9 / 15.2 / 15.6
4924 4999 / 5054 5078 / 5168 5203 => -0.05 mag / 17.2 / 15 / 16.2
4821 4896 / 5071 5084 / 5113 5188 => -0.02 mag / 17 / 15.9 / 16.2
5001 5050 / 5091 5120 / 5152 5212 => -0.06 mag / 16.9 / 15.4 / 16.1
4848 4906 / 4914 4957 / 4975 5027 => -0.01 mag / 16.8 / 16.9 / 16.8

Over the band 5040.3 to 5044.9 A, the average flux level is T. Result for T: 16.3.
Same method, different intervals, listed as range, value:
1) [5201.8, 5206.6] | 15.9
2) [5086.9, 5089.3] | 17.4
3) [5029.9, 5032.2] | 18.3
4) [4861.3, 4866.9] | 14.7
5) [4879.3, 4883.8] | 18.1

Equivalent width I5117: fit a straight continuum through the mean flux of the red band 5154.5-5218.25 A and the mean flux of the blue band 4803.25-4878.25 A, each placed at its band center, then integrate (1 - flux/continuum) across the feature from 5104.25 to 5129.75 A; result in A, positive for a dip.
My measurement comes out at -1.7 A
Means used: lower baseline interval 17.1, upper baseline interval 15.5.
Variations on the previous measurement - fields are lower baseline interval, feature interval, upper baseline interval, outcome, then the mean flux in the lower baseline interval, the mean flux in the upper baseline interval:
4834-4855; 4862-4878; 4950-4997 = 1.4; 17.7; 17.3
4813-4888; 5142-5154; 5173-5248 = -0.1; 17.1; 16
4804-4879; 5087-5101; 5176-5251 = -0.3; 17.1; 16.1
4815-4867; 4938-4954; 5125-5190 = -0.5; 17.1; 15.7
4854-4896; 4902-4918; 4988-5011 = -0.6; 16.4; 17.1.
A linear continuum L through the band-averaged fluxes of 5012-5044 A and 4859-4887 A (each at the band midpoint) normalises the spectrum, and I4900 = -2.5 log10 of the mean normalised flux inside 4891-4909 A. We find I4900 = -0.092 mag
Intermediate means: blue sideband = 16.2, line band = 17.7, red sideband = 16.9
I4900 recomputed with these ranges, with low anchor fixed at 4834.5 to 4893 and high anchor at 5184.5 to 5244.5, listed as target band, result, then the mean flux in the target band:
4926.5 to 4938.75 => -0.03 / 17.1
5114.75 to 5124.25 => -0.05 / 17.2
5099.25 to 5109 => -0.05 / 17.2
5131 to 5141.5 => -0.02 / 16.7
